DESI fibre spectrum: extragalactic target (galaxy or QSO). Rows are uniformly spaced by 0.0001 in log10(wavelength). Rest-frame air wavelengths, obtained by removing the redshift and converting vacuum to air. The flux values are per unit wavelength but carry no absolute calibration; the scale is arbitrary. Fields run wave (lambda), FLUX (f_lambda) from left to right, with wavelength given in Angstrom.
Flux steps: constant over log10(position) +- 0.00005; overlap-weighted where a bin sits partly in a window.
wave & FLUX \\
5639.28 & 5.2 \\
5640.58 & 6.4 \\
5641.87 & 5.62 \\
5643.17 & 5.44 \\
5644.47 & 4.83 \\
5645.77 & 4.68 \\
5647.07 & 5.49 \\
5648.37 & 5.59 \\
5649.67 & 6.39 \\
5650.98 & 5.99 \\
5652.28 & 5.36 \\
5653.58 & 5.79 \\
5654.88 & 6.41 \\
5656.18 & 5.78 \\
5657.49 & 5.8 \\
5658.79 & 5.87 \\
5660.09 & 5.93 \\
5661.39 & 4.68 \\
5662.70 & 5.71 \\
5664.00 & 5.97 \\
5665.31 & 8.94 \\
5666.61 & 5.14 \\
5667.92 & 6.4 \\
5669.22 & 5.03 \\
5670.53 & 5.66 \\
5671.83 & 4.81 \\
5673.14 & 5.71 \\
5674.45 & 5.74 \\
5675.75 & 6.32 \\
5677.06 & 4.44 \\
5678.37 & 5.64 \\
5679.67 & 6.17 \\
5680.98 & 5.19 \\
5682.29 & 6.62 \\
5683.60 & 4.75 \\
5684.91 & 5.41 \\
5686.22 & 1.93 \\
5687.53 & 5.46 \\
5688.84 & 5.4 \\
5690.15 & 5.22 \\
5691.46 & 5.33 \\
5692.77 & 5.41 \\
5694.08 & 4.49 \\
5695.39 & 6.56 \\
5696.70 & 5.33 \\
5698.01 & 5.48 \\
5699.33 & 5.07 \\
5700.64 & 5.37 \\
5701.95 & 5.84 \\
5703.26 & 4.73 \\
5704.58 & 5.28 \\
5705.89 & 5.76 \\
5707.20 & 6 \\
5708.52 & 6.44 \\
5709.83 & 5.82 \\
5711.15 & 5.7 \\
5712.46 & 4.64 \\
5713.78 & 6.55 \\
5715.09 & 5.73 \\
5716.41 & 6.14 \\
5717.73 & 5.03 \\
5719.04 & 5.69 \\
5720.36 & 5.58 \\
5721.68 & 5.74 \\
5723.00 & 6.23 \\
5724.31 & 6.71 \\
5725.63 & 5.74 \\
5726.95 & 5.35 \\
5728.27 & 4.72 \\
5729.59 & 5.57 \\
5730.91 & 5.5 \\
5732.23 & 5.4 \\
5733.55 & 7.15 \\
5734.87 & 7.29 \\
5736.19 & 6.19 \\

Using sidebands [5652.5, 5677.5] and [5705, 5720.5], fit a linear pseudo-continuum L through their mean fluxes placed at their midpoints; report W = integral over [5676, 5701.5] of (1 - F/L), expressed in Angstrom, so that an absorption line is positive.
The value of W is 2.35 Angstrom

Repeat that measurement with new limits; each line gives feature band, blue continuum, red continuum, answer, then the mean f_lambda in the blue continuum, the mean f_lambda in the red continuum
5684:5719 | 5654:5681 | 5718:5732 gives 2.0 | 5.79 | 5.66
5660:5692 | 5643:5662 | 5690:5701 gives -0.1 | 5.61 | 5.37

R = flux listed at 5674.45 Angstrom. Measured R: 5.74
